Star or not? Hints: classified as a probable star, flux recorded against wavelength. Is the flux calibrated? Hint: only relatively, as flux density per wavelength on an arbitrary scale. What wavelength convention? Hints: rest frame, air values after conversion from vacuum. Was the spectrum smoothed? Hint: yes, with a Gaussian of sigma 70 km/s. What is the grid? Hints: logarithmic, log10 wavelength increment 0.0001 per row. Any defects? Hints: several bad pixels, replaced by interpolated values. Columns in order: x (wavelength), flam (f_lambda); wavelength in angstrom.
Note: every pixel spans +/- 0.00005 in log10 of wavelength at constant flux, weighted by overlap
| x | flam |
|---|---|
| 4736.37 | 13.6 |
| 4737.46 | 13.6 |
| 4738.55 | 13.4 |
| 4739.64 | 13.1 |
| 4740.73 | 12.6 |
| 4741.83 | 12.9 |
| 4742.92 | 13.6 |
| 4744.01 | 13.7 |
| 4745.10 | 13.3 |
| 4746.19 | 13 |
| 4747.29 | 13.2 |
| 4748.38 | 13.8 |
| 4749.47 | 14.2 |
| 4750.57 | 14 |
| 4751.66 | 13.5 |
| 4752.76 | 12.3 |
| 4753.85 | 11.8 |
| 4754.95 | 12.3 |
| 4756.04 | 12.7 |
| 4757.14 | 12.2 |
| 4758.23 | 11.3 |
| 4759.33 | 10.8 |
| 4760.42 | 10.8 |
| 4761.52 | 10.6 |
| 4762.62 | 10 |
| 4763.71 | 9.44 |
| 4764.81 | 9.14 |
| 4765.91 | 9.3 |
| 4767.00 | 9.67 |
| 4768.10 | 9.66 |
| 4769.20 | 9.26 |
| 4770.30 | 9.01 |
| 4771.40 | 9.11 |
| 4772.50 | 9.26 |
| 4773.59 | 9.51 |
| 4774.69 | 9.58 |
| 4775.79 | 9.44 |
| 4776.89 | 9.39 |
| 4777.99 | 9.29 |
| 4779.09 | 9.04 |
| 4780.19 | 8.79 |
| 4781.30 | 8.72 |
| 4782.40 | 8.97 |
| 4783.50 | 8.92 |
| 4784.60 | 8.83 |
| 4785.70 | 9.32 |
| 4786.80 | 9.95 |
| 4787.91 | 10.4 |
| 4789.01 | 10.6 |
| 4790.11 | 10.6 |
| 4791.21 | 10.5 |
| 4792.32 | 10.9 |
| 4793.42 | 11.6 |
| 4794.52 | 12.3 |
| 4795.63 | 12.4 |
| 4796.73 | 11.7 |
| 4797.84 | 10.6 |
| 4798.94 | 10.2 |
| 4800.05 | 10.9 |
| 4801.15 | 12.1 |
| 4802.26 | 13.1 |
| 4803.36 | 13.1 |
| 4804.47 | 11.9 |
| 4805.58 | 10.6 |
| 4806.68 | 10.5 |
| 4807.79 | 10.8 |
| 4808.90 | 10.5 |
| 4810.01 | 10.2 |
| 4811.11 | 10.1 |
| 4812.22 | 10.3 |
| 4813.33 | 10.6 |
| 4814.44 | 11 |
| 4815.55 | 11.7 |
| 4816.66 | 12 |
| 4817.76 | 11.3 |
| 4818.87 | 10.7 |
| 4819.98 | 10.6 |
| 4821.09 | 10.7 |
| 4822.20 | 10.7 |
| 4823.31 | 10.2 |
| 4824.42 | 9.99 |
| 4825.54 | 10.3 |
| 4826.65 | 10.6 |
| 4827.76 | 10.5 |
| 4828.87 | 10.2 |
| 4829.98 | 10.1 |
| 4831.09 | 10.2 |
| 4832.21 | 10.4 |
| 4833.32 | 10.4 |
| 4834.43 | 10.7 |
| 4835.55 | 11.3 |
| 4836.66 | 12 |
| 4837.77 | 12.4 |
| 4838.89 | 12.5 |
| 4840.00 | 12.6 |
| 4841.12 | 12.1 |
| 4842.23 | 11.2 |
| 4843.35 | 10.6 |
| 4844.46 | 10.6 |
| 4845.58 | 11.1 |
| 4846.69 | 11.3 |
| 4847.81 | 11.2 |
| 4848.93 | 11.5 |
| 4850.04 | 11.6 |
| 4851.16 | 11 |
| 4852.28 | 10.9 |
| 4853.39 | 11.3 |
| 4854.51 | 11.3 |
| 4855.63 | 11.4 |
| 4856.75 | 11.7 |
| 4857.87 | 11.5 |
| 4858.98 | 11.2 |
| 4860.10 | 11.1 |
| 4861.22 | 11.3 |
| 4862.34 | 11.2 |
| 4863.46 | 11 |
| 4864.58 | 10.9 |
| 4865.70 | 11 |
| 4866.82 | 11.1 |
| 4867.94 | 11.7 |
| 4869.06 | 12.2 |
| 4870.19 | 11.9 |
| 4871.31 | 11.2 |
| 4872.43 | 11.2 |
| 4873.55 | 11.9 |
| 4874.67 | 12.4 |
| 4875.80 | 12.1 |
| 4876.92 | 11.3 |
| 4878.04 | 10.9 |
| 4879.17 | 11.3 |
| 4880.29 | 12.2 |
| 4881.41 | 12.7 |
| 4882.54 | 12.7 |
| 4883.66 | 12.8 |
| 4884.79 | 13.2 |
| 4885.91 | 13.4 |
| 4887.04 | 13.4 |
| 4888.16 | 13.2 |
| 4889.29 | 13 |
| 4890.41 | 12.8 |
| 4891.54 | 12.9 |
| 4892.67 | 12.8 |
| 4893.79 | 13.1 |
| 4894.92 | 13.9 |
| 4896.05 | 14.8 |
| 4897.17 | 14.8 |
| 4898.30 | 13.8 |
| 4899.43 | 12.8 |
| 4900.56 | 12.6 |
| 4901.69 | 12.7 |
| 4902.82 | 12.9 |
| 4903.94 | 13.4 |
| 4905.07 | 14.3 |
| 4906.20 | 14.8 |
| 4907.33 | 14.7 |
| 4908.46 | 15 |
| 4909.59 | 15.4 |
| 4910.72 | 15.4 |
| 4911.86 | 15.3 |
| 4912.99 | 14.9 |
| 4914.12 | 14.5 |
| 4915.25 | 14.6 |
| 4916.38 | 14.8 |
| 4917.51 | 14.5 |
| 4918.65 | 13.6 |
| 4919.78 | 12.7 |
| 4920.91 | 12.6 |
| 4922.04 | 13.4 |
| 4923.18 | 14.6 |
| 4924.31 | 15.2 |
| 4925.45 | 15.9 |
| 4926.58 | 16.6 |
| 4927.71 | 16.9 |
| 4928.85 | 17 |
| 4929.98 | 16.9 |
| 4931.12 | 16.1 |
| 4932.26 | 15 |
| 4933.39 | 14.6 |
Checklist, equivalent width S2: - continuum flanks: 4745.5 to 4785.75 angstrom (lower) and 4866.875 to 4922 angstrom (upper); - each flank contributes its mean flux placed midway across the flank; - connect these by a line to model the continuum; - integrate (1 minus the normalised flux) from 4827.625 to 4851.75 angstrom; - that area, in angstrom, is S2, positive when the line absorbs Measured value 1.8 angstrom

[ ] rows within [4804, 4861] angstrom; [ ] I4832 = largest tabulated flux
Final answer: 12.6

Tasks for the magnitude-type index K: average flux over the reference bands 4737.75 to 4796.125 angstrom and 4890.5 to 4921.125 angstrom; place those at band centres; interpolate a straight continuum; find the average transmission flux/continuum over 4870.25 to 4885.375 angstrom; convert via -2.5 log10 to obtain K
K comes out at 0.12 mag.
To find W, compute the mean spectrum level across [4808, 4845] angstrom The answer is 10.9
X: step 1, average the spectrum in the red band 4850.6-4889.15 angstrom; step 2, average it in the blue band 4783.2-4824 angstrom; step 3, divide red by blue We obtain 1.08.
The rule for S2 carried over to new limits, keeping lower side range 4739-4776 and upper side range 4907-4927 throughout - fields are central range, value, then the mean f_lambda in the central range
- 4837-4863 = 3.65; 11.4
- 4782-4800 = 2.38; 10.5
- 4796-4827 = 3.80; 11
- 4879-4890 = 0.90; 12.9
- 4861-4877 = 2.54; 11.5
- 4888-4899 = 0.51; 13.5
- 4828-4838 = 1.67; 10.8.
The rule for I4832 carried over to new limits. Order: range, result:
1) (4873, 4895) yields 13.9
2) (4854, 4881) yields 12.4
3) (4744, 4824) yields 14.2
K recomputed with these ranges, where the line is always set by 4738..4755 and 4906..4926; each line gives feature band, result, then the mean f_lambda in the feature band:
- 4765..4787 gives 0.406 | 9.24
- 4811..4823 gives 0.252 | 10.9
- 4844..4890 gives 0.205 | 11.7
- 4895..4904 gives 0.070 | 13.5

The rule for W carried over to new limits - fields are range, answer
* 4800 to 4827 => 11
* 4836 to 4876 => 11.5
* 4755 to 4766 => 10.8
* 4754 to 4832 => 10.5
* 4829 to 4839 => 11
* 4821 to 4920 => 12.2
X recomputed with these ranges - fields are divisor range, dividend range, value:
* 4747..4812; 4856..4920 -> 1.20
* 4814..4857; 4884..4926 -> 1.26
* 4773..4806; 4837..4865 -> 1.09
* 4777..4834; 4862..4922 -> 1.23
